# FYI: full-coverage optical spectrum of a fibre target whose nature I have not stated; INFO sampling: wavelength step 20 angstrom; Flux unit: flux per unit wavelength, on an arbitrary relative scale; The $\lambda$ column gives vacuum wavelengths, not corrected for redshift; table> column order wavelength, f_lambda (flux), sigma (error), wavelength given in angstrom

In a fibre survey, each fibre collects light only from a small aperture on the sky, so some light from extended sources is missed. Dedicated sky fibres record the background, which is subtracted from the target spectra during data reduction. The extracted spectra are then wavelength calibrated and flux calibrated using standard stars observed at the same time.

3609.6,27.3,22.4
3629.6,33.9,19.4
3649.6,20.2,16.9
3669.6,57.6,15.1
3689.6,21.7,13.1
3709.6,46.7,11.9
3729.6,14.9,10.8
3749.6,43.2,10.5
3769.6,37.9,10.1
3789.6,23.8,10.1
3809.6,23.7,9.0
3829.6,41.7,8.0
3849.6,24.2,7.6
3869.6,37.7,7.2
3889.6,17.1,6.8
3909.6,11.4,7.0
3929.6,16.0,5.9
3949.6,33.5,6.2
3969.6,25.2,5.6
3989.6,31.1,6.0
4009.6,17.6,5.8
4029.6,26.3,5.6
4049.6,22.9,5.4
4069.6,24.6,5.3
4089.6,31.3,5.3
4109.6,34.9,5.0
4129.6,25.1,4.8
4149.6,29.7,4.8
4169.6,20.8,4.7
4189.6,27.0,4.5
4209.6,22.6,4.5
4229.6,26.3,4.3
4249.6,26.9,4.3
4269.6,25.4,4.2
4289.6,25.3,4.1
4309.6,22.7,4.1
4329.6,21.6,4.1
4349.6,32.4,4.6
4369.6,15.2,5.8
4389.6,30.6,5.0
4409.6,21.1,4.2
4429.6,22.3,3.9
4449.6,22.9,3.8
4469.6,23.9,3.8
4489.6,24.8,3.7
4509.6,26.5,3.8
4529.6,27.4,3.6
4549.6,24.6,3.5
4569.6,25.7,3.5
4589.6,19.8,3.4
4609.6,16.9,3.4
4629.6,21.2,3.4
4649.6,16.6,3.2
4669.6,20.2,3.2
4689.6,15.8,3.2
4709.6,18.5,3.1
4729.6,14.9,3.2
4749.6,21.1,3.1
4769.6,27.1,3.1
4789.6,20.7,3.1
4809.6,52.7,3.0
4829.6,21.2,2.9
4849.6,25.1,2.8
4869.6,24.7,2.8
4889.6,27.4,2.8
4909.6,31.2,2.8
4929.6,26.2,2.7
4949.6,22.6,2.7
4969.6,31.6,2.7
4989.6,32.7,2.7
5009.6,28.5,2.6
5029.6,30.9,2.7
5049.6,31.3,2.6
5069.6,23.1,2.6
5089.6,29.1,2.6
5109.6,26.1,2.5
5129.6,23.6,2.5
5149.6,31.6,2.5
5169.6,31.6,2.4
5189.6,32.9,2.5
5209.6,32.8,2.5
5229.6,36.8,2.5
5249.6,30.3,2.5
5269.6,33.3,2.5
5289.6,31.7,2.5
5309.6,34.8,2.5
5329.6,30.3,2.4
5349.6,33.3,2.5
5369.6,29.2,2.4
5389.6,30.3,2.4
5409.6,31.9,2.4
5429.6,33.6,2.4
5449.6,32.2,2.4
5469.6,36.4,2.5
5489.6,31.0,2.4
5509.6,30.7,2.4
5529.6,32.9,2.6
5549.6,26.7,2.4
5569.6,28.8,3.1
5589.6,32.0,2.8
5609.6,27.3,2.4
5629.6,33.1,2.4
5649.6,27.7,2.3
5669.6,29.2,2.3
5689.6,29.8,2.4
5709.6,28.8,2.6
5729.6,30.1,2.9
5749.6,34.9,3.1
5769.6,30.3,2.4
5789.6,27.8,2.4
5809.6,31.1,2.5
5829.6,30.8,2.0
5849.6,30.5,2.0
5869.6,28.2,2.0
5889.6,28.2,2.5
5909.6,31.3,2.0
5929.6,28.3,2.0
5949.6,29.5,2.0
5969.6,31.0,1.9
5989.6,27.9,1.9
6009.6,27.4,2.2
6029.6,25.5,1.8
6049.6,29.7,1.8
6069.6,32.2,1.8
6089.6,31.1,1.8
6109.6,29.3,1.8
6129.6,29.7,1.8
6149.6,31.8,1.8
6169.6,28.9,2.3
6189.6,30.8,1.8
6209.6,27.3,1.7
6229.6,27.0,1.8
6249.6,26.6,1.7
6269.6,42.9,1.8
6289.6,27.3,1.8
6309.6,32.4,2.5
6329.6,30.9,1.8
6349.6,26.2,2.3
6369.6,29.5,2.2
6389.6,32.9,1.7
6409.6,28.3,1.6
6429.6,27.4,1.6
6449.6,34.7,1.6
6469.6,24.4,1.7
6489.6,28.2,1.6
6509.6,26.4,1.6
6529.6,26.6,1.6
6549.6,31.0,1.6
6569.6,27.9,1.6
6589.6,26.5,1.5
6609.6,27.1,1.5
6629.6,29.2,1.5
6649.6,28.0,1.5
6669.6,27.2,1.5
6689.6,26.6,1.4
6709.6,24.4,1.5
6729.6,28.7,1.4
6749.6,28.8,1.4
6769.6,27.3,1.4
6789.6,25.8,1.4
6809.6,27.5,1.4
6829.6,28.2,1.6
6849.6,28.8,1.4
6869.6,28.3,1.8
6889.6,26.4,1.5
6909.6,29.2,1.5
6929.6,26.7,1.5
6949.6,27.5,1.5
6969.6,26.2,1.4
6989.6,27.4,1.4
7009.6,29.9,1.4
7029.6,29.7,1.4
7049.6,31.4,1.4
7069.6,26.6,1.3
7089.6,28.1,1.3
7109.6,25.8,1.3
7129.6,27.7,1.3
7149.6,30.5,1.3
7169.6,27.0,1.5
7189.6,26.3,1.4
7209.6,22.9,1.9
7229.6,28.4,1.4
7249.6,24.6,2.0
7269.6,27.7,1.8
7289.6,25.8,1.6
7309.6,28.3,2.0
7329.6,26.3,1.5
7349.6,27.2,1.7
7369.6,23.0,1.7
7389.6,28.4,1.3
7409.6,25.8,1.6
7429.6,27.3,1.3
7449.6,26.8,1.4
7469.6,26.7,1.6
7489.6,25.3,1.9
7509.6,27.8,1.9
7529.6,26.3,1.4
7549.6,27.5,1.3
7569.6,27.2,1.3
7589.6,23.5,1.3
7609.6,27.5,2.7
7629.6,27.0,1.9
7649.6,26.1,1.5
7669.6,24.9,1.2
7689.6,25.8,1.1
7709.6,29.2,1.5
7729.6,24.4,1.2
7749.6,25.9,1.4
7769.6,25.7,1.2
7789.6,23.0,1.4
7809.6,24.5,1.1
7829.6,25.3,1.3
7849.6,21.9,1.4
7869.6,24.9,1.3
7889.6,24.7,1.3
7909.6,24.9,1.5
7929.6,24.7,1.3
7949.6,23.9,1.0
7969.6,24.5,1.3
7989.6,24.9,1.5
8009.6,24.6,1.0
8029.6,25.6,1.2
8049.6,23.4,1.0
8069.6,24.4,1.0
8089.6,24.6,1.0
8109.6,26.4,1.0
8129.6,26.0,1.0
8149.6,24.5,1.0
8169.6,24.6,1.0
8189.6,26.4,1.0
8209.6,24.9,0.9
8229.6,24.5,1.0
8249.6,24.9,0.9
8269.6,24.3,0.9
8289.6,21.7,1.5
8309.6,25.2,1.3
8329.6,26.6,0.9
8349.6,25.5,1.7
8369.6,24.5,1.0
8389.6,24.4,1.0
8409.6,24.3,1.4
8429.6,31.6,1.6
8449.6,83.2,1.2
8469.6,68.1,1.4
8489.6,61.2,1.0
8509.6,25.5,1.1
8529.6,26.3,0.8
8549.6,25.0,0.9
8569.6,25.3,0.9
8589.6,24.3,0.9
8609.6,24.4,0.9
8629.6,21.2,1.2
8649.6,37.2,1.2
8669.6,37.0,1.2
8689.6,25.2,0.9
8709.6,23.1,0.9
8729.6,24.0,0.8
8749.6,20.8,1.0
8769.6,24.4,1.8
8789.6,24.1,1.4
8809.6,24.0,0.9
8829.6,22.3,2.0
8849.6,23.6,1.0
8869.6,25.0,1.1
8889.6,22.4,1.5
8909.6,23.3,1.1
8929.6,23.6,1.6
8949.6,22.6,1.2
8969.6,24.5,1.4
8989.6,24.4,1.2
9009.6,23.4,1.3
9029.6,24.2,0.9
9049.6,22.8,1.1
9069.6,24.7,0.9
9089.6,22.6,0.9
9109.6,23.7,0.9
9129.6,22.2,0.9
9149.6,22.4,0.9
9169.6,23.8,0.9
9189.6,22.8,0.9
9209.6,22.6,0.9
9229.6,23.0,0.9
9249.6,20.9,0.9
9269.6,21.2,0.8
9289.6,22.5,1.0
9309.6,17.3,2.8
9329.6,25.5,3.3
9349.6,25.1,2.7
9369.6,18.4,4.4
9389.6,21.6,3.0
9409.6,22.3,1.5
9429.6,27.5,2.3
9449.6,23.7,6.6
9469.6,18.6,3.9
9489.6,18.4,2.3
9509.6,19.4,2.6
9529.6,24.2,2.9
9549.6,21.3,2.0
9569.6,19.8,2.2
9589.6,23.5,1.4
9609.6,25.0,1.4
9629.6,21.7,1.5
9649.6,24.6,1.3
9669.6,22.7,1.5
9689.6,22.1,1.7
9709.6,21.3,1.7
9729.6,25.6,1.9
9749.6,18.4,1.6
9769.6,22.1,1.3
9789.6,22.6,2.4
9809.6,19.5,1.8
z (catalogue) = 0.289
